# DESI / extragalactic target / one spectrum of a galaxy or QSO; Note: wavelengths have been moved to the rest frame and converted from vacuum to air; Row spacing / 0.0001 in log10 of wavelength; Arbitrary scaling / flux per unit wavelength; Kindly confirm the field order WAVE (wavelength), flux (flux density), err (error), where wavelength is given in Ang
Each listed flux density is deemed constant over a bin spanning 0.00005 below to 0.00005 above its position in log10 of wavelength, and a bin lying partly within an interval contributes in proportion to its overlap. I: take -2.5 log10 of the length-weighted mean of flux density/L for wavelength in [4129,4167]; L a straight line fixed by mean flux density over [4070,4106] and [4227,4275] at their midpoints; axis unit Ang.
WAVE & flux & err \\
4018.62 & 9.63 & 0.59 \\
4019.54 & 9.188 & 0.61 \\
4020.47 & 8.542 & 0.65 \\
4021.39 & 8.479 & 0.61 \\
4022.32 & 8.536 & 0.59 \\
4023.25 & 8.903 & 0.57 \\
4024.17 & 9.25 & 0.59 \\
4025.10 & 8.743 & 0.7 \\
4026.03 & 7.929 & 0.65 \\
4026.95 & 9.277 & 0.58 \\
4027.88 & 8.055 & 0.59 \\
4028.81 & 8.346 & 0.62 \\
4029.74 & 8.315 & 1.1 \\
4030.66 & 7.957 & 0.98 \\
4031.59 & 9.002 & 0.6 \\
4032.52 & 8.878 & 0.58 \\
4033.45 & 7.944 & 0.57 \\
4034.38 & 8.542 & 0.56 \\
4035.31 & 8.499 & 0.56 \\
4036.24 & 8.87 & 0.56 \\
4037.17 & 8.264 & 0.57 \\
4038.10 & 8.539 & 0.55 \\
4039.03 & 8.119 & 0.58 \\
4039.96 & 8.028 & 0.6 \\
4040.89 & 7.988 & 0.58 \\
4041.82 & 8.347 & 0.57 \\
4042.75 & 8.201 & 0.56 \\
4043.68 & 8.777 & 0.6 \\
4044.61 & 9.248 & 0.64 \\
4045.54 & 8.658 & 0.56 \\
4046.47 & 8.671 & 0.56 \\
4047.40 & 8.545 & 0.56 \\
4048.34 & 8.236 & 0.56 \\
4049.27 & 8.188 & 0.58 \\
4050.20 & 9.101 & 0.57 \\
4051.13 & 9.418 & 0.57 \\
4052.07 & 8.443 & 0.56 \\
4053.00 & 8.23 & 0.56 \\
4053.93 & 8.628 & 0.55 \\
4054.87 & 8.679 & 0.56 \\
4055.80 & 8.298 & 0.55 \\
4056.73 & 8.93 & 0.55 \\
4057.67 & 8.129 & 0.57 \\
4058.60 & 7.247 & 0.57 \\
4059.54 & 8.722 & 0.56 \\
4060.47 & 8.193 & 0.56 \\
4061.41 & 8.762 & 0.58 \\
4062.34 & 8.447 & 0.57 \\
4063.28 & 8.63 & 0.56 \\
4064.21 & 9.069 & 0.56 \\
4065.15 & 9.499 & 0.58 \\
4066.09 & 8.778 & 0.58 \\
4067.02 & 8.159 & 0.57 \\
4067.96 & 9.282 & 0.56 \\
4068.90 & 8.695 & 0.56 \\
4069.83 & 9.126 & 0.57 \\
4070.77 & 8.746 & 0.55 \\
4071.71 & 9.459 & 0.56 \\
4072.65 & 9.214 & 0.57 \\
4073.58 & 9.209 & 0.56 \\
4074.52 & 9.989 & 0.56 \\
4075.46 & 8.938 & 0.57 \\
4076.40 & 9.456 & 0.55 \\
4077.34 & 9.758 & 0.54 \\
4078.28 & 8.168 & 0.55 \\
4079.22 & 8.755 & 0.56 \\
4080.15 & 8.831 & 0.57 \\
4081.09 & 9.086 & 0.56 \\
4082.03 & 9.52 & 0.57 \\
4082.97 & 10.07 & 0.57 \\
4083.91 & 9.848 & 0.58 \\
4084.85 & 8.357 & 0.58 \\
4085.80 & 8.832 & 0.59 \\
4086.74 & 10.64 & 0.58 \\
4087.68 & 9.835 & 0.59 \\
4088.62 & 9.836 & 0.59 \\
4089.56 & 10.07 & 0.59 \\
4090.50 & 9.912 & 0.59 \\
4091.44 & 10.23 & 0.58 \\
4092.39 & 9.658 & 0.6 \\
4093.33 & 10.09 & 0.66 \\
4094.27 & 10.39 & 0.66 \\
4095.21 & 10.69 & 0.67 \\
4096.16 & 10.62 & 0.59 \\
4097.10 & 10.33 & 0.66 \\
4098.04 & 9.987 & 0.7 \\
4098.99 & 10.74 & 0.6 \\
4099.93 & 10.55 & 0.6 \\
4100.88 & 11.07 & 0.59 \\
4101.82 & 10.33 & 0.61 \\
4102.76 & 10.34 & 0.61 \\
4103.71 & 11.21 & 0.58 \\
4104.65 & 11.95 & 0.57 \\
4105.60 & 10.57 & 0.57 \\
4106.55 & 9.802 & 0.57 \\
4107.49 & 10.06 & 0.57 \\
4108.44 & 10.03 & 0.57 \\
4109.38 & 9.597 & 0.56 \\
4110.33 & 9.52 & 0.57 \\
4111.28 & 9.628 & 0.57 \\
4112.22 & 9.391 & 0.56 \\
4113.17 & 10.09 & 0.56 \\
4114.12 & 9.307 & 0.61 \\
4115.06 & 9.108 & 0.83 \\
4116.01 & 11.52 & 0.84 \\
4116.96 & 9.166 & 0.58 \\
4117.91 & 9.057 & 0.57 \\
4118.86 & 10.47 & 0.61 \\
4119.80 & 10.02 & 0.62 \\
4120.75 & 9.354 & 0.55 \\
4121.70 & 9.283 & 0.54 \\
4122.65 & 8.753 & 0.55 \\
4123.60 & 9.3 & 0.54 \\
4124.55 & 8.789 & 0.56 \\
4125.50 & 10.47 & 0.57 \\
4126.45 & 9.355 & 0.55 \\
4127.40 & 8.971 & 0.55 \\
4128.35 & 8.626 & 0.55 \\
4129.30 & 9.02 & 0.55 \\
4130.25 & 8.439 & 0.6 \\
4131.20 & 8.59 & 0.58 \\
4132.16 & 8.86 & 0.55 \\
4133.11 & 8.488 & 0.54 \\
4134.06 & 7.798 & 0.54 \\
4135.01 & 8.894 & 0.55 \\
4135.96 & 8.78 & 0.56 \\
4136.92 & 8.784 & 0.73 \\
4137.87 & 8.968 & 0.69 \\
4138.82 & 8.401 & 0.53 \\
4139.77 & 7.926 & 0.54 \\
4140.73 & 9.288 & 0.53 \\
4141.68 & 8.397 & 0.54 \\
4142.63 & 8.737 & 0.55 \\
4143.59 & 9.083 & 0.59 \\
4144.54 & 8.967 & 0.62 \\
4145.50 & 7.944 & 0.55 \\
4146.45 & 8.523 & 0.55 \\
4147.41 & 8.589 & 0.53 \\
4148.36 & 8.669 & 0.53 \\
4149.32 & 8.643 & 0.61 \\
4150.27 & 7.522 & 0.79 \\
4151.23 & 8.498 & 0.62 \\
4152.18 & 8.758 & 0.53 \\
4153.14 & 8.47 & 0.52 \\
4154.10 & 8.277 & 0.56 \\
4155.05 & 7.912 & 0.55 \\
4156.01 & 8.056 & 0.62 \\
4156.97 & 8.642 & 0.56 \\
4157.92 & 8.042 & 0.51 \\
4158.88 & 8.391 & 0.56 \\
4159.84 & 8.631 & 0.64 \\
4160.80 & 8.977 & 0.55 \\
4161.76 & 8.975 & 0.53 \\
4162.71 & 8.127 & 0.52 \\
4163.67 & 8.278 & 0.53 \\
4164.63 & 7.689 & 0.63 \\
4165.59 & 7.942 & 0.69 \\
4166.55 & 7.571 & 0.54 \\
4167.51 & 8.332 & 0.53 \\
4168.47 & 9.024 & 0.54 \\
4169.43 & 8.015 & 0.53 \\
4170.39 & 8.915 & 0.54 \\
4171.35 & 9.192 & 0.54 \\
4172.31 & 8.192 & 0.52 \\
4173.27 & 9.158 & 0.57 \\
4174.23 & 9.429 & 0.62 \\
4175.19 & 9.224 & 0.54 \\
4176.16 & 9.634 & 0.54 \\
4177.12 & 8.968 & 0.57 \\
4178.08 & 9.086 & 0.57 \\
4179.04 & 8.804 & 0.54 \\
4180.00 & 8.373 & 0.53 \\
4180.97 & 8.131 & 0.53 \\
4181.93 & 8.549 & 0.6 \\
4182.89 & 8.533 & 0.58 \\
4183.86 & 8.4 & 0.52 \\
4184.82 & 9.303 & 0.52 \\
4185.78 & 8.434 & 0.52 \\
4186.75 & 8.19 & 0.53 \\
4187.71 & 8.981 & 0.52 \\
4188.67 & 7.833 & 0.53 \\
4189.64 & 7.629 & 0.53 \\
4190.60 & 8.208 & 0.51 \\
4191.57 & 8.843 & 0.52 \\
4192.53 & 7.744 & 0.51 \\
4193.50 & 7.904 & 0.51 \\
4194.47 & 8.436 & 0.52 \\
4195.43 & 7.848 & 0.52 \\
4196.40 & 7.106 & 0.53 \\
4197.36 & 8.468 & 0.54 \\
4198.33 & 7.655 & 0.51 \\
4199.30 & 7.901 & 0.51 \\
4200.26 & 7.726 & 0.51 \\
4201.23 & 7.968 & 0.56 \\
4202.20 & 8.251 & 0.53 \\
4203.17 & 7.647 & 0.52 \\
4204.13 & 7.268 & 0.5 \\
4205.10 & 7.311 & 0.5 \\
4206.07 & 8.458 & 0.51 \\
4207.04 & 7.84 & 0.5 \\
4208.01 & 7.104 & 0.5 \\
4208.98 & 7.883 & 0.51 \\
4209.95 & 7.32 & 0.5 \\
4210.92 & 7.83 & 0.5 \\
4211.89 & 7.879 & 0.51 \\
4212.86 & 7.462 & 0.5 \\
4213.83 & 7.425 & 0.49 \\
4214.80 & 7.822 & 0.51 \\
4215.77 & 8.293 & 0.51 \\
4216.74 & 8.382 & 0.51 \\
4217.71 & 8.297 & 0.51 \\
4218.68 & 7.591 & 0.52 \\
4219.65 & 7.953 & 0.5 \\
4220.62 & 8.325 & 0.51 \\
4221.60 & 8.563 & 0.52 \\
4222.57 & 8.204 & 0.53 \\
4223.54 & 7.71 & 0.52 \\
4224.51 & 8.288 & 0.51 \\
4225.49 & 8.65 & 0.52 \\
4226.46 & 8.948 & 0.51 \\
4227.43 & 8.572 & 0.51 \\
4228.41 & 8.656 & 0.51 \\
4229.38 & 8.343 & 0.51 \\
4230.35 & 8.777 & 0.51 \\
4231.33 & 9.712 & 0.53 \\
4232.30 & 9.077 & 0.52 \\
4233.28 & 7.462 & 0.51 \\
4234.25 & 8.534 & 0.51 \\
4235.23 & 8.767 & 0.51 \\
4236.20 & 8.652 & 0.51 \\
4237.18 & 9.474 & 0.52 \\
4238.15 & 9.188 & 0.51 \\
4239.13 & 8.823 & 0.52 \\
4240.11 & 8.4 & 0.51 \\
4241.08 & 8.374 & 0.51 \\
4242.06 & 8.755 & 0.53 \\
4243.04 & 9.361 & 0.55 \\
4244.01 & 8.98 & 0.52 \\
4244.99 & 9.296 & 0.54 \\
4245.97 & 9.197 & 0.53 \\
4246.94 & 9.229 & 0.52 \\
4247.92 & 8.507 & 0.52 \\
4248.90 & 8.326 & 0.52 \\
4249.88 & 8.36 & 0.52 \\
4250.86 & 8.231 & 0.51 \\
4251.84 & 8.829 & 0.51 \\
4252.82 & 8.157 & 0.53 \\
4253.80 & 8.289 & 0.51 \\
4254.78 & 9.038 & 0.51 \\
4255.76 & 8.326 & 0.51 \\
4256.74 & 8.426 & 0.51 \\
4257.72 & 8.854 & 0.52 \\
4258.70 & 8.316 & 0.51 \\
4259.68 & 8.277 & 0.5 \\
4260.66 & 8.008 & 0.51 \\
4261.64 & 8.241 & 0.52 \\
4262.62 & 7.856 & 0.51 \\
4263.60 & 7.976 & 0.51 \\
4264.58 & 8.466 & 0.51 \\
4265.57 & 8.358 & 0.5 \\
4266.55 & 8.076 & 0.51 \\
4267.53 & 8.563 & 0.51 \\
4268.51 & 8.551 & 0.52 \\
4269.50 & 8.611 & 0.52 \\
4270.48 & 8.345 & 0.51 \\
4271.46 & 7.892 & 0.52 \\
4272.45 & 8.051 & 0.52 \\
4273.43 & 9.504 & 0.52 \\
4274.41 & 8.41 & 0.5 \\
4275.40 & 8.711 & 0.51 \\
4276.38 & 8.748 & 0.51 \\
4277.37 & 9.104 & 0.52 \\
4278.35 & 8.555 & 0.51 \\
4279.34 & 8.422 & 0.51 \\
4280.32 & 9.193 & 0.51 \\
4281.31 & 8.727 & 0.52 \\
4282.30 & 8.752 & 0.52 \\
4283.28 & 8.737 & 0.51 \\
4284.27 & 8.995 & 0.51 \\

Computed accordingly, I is 0.11 mag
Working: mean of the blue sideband 9.87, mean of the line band 8.46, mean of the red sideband 8.58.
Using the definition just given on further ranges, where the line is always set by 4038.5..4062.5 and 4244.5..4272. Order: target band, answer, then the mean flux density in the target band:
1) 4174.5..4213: 0.04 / 8.16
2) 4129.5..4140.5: -0.01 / 8.56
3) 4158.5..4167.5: 0.02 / 8.29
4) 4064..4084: -0.08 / 9.15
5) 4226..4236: -0.03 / 8.69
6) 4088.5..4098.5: -0.20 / 10.2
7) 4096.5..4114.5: -0.21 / 10.2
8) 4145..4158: 0.02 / 8.34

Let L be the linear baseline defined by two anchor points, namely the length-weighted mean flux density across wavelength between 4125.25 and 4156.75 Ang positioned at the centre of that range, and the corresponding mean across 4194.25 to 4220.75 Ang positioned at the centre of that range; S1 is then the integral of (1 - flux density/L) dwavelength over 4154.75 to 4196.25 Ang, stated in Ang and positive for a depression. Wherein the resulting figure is -1.3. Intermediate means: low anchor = 8.61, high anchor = 7.83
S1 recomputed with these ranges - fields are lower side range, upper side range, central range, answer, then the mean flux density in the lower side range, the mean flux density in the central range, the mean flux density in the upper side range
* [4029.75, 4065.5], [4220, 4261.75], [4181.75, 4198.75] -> 0.7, 8.52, 8.22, 8.62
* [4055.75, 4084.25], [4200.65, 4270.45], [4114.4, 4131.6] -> -1.2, 8.94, 9.36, 8.35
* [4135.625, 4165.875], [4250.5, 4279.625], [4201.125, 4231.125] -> 1.4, 8.47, 8.05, 8.44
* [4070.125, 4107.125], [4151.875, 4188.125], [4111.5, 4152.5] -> 0.9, 9.87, 8.97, 8.57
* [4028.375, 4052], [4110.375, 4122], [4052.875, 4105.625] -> -1.8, 8.51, 9.45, 9.7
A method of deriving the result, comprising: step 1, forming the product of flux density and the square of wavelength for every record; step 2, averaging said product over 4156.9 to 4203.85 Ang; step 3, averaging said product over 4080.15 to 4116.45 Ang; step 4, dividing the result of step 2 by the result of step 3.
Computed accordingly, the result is 0.9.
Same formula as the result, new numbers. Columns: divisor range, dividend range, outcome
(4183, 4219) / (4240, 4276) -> 1.10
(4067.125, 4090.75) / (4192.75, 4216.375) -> 0.89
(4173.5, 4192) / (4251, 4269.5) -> 1.00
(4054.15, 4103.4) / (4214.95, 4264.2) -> 0.98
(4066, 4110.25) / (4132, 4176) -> 0.90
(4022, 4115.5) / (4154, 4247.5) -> 0.97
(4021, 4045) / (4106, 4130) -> 1.17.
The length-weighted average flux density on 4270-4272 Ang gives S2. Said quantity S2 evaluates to 8.1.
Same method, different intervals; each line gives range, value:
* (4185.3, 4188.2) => 8.55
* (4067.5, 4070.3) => 9.04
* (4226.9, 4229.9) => 8.55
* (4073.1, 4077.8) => 9.47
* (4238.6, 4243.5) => 8.73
